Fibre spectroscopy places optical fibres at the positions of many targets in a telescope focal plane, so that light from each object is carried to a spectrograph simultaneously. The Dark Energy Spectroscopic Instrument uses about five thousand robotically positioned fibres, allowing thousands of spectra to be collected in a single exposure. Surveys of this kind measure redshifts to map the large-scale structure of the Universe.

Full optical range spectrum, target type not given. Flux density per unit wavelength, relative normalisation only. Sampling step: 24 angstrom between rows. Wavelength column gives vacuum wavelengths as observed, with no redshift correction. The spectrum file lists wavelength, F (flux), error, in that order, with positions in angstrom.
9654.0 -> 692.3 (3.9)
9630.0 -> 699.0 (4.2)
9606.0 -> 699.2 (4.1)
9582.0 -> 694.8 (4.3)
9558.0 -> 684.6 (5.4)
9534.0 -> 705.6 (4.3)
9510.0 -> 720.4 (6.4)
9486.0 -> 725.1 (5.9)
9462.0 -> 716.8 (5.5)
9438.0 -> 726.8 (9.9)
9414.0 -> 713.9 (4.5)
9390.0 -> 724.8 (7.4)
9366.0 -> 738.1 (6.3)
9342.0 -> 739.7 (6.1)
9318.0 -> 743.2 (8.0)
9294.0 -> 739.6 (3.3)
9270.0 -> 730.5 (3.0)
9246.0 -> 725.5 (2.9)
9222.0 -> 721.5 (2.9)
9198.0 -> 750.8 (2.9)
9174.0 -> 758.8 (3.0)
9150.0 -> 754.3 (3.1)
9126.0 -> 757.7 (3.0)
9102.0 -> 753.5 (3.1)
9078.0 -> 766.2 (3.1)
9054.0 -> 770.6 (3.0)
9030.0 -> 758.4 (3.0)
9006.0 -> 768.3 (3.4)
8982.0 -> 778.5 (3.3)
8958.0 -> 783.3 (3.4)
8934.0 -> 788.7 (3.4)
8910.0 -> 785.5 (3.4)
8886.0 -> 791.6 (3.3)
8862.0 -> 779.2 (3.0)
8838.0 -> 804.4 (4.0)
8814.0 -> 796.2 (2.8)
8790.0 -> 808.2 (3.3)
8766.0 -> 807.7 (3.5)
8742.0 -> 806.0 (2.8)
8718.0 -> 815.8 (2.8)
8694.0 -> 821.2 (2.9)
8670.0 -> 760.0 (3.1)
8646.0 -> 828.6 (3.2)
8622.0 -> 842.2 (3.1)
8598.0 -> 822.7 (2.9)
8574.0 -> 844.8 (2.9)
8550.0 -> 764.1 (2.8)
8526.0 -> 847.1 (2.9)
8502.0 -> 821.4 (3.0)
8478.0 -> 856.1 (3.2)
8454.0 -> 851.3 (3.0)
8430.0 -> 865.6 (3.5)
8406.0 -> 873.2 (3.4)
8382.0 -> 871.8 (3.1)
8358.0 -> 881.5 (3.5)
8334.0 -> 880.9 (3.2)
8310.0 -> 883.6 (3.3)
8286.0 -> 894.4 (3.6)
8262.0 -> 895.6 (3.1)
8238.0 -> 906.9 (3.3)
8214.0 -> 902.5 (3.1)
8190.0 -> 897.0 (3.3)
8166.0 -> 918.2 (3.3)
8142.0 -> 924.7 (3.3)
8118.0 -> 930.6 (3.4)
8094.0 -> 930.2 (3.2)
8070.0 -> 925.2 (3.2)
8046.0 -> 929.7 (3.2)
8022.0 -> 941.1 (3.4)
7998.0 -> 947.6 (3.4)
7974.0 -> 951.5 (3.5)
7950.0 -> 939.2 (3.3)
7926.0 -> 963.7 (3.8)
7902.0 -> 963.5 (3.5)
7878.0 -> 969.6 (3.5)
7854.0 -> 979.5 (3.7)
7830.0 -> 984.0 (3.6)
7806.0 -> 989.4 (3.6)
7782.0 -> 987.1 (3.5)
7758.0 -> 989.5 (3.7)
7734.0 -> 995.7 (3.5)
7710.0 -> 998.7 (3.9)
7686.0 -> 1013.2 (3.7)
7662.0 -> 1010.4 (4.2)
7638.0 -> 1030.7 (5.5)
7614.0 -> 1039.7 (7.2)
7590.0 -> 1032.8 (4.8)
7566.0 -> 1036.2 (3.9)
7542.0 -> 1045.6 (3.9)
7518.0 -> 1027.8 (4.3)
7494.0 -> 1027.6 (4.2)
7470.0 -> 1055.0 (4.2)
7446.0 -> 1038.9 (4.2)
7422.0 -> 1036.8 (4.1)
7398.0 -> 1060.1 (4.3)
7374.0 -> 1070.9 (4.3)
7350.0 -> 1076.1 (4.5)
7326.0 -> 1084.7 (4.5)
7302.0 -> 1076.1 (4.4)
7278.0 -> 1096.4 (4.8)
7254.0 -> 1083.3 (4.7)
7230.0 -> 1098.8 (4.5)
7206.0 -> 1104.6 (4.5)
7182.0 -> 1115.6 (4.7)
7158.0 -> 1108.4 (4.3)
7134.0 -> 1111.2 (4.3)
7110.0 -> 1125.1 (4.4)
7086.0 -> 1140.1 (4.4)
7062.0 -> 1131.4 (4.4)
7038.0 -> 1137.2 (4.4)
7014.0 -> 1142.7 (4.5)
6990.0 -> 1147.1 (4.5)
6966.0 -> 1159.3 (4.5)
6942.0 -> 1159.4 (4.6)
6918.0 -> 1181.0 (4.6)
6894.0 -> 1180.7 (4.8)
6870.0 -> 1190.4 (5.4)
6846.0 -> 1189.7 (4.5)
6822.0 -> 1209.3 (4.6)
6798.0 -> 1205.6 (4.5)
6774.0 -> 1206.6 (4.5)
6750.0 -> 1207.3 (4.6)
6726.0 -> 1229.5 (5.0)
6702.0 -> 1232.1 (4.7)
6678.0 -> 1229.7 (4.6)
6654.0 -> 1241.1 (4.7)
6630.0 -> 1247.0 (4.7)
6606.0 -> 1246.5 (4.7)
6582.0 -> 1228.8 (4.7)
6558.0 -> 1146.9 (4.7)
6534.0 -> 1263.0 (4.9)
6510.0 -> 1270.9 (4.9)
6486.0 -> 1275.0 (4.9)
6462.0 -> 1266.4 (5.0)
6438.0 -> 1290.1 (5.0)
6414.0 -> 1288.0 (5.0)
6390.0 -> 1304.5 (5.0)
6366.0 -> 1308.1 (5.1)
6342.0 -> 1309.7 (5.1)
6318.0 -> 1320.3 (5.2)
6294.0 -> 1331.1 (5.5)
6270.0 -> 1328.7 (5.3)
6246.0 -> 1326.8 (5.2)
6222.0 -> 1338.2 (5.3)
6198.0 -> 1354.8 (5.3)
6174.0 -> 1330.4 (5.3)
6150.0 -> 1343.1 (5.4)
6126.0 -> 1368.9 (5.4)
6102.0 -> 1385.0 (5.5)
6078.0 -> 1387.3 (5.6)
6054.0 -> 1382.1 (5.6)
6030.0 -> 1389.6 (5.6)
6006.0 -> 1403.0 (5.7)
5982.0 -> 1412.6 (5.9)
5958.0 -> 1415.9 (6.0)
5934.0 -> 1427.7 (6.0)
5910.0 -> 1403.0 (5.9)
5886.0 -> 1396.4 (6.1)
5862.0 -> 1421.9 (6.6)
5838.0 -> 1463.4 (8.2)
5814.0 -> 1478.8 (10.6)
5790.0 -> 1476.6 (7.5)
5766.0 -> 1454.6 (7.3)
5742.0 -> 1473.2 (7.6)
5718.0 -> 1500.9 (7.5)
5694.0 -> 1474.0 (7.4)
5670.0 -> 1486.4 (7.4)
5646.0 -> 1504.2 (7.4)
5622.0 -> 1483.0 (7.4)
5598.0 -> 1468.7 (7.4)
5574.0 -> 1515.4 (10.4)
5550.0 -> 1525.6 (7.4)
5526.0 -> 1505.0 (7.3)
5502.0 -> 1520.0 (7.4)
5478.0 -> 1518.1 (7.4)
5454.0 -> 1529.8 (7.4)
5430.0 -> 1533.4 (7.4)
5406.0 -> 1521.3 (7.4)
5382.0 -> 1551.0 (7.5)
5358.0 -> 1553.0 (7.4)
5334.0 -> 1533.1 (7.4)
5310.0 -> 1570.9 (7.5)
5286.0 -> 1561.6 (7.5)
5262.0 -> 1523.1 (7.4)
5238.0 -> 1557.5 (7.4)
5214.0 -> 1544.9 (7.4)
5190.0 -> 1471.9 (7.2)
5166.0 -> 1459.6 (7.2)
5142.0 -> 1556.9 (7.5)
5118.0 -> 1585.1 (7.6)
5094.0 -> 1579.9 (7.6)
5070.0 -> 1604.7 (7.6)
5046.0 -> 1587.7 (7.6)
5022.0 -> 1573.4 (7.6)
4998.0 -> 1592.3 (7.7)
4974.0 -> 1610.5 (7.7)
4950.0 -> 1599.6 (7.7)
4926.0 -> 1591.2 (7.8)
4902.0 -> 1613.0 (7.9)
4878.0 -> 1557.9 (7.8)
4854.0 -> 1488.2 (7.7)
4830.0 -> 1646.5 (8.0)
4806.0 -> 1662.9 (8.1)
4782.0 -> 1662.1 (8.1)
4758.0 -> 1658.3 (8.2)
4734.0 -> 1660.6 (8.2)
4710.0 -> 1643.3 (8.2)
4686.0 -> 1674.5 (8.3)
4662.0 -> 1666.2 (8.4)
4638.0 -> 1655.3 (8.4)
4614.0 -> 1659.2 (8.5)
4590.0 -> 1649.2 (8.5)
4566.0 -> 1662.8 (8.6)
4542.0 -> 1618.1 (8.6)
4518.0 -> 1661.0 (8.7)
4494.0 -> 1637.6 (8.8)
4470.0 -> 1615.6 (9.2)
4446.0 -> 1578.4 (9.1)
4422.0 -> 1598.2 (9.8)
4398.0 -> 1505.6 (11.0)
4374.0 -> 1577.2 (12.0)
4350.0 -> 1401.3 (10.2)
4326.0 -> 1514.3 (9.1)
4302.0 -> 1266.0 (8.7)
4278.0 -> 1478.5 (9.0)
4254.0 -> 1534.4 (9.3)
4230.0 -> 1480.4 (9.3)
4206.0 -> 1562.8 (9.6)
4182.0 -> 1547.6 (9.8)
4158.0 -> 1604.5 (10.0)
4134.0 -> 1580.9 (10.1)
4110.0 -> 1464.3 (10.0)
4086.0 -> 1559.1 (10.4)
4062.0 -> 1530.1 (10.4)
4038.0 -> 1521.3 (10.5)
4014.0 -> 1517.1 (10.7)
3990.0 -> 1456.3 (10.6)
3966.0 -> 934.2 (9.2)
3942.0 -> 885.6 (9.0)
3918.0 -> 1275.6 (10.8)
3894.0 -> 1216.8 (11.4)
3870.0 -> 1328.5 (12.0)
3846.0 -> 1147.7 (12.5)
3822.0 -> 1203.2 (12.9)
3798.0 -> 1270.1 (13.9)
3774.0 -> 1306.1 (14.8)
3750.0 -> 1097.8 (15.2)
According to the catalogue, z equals 0.00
